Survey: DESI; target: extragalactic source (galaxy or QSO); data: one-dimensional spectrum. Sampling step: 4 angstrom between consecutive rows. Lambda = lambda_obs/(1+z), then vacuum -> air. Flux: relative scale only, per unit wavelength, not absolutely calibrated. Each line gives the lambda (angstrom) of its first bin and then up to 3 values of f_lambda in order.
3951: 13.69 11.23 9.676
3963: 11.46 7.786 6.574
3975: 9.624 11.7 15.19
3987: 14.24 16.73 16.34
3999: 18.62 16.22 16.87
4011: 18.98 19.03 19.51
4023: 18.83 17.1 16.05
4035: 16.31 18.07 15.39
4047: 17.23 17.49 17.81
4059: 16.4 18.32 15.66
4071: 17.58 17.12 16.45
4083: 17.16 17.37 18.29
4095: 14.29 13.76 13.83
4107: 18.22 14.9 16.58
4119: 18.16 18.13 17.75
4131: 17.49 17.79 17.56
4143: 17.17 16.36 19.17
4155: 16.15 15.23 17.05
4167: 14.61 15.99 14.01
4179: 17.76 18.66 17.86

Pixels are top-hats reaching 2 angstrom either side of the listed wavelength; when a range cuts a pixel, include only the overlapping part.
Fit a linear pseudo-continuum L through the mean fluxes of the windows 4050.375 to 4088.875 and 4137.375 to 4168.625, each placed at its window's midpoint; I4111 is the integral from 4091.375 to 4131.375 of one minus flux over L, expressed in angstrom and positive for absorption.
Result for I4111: 1.30 angstrom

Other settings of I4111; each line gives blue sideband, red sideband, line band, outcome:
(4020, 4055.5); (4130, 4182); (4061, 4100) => 0.7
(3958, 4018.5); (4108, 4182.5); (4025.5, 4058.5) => -4.0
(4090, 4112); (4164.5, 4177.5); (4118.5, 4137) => -3.1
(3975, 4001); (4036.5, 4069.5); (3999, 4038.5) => -4.3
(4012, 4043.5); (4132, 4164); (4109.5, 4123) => 0.3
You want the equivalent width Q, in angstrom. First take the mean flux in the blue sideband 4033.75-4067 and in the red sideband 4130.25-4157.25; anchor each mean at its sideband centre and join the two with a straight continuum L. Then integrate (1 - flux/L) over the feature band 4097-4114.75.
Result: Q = 2.0 angstrom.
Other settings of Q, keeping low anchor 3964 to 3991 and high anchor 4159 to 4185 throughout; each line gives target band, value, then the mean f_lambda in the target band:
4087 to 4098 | -1.6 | 16.3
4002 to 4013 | -4.9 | 17.5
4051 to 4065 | -4.4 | 17.5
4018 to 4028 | -4.9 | 18.5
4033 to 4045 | -3.5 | 16.6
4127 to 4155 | -3.7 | 17.5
